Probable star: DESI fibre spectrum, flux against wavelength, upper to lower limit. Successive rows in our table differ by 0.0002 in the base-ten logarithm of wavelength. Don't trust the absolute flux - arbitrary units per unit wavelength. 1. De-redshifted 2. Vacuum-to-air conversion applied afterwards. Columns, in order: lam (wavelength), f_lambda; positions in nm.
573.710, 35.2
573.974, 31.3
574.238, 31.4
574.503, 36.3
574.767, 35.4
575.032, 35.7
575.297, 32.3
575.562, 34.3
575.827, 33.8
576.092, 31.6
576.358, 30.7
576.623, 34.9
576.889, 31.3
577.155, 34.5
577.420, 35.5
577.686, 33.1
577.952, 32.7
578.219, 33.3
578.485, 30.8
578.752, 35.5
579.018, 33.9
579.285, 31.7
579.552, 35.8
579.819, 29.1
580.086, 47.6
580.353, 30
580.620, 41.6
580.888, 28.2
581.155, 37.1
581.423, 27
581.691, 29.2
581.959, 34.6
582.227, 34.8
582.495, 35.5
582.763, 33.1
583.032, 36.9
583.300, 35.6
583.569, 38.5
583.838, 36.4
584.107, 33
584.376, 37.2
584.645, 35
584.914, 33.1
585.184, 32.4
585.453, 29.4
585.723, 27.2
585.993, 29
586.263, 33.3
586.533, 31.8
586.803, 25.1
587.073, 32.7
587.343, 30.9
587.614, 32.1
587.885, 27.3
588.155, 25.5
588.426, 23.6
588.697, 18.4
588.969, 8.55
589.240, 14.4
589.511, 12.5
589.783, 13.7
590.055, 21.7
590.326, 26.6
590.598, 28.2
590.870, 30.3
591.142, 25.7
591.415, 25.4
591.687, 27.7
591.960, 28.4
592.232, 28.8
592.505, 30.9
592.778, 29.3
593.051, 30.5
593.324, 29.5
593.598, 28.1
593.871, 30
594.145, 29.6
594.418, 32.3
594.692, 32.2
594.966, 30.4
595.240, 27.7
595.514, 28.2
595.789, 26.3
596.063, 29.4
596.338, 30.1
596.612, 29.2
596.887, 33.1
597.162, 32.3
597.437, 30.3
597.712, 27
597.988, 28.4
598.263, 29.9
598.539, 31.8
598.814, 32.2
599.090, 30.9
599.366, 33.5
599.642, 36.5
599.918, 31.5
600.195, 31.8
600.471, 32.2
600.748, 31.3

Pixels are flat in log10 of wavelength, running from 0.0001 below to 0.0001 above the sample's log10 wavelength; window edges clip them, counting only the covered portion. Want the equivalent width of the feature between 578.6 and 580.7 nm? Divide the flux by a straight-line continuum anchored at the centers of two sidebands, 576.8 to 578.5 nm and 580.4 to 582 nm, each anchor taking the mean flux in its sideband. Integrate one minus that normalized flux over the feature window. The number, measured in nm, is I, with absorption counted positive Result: -0.16 nm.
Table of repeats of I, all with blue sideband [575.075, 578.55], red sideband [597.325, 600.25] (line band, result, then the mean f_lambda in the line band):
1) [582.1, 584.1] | -0.19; 35.7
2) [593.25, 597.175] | 0.21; 29.8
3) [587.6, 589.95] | 0.96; 18.9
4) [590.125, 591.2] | 0.15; 27.5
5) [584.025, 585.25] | -0.07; 34.3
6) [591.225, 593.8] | 0.25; 28.7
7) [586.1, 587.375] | 0.06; 30.7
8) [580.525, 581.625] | -0.01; 32.9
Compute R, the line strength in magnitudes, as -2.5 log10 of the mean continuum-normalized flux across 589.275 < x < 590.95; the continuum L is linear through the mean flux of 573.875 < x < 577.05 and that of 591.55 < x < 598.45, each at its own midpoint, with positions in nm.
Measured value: 0.38 mag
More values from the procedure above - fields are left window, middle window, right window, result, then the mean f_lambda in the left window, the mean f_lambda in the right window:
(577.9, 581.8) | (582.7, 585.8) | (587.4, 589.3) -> -0.23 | 33.6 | 22.1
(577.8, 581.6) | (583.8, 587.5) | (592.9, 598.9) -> 0.02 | 33.8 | 29.9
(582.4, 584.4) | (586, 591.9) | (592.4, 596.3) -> 0.30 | 35.7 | 29.6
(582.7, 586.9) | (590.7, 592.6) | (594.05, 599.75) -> 0.13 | 33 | 30.5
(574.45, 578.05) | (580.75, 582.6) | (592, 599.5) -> 0.01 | 33.7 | 30.1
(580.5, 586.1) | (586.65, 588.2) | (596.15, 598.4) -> 0.12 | 33.6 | 30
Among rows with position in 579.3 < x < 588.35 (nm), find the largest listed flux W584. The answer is 47.6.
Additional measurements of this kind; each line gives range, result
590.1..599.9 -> 36.5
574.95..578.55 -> 35.7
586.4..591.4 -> 32.7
